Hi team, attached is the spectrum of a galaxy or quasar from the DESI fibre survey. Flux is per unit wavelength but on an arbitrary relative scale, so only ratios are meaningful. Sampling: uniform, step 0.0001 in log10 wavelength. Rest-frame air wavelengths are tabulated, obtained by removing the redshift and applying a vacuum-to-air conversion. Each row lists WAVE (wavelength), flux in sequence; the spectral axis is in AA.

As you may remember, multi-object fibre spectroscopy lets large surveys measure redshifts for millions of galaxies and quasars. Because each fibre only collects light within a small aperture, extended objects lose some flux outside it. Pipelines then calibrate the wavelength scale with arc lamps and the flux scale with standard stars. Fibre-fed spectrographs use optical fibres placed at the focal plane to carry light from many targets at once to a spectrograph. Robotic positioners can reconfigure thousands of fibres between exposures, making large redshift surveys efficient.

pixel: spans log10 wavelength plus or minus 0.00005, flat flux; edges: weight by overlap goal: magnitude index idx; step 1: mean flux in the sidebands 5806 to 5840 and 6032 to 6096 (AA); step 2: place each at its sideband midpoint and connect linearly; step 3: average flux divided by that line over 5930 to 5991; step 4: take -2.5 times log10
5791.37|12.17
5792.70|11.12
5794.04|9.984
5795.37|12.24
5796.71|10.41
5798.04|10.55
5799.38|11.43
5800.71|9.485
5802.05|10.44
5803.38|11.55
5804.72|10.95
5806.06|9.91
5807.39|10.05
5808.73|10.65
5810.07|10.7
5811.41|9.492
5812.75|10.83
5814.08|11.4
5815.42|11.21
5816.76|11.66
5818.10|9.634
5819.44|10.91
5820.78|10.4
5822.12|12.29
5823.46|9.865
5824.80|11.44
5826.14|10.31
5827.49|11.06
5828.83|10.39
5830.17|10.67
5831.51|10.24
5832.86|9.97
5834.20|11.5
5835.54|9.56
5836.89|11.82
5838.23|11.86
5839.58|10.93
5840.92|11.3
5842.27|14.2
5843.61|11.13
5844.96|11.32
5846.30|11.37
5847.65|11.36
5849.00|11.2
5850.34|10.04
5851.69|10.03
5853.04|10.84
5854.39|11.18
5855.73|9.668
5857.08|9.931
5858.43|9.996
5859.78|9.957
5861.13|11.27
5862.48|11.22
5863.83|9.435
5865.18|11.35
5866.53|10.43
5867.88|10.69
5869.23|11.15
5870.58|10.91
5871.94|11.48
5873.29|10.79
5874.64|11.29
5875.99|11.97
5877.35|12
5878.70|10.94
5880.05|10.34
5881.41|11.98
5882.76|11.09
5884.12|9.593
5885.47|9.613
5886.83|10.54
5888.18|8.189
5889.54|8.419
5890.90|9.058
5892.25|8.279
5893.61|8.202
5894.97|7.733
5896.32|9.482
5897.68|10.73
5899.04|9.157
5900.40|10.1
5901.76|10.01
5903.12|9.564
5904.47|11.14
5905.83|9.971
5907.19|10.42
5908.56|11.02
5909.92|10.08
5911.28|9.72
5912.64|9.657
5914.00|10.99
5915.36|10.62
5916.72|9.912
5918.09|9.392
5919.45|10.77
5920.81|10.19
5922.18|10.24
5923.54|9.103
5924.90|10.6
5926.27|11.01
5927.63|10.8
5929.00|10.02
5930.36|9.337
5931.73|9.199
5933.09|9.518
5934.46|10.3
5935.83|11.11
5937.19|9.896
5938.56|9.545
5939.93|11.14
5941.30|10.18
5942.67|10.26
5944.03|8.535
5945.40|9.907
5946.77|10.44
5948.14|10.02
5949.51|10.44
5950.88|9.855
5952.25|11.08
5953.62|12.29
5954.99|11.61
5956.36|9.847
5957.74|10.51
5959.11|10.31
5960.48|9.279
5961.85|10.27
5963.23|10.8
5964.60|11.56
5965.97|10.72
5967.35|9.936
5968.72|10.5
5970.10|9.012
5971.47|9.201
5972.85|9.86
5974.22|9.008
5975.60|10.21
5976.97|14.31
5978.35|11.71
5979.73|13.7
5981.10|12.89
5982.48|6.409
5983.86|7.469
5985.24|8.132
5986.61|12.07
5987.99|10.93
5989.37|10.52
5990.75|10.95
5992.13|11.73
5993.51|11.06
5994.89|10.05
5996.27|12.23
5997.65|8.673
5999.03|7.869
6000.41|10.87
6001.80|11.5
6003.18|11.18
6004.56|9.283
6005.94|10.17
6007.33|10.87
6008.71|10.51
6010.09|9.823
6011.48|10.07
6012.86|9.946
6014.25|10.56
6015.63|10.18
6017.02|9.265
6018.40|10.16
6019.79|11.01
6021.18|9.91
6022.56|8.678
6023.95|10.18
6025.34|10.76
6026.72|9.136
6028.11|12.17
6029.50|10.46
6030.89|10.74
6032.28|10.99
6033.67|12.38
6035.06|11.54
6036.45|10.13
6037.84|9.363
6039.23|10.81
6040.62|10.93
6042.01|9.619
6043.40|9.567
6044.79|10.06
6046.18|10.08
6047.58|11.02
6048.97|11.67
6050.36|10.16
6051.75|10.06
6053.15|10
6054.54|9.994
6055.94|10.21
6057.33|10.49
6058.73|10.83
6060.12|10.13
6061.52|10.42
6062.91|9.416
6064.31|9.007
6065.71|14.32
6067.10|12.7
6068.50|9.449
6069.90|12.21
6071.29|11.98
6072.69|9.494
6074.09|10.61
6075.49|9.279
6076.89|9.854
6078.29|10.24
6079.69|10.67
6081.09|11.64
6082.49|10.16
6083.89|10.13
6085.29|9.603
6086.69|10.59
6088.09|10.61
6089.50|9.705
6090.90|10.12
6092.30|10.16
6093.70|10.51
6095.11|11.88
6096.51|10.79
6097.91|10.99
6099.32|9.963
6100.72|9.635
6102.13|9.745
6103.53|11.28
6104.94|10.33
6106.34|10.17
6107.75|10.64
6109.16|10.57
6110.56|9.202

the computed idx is 0.03 mag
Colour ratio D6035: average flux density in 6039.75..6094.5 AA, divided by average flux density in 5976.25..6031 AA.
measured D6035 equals 1.00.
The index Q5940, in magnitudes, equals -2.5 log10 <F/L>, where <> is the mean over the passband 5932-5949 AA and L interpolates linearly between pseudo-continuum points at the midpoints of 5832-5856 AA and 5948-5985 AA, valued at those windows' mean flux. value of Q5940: 0.06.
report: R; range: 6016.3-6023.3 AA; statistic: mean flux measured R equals 9.8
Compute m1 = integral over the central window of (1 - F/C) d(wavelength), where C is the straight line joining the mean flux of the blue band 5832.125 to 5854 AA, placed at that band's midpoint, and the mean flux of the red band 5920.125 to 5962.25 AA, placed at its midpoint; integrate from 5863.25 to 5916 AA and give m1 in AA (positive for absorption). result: 2.5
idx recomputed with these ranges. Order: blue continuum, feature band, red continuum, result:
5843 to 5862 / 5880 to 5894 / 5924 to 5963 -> 0.10 mag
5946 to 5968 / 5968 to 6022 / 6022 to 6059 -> 0.02 mag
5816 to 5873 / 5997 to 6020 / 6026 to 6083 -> 0.06 mag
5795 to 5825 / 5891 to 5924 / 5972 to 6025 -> 0.07 mag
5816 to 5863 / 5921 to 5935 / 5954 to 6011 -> 0.06 mag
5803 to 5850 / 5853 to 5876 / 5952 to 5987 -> 0.01 mag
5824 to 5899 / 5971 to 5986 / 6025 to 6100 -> 0.03 mag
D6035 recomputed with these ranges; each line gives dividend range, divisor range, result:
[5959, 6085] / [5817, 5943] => 1.00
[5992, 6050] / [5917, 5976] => 1.02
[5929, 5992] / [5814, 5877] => 0.95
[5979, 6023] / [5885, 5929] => 1.04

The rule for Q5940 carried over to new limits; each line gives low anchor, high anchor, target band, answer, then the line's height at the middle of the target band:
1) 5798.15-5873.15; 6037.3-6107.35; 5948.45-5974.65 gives 0.03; 10.6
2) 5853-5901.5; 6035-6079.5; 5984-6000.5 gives 0.01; 10.4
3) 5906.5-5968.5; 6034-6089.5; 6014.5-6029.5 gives 0.03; 10.4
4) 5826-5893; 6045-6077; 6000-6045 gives 0.02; 10.6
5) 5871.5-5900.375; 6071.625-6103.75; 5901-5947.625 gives -0.01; 10.1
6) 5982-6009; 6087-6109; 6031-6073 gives -0.04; 10.3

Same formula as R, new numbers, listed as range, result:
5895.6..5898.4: 10.1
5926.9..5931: 10.1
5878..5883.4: 11.1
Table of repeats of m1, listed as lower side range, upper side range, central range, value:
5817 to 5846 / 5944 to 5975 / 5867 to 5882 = -0.65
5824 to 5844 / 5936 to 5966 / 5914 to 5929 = 0.40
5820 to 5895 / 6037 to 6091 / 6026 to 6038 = -0.41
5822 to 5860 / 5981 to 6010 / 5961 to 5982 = -1.14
